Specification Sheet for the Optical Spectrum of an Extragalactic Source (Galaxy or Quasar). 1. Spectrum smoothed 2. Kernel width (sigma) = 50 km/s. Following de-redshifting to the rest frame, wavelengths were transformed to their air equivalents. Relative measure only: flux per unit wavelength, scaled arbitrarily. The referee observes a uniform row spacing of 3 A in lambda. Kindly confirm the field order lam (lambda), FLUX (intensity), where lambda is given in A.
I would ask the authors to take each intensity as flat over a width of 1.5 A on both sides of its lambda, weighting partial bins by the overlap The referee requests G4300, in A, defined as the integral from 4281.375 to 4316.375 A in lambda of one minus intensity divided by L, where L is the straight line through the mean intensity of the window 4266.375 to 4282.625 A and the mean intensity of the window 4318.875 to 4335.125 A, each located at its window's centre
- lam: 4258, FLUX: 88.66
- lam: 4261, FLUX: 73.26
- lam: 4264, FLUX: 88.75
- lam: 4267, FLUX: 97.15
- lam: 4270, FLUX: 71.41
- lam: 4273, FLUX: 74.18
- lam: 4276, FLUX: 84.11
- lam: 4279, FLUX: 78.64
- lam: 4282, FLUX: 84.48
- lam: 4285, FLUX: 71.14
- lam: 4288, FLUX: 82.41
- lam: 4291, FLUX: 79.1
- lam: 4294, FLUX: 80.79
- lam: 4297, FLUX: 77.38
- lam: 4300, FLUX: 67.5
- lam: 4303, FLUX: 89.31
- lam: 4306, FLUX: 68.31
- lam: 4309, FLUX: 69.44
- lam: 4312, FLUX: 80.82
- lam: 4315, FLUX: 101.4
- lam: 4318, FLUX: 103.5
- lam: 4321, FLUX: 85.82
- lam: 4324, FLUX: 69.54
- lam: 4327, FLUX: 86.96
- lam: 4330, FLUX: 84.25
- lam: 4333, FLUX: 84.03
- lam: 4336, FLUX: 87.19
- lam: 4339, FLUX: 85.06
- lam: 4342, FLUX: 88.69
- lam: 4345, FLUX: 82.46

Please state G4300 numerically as 1.2 A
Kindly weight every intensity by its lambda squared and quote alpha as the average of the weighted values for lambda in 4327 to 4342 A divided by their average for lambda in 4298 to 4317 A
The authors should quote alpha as 1.1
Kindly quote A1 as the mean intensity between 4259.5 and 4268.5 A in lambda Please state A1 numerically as 86.4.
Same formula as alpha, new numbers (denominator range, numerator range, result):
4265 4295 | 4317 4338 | 1.09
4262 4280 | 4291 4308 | 0.94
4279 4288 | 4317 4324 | 1.15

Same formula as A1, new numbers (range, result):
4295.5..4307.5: 75.6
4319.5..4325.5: 77.7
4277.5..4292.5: 79.2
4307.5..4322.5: 88.2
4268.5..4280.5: 77.1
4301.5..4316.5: 81.9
